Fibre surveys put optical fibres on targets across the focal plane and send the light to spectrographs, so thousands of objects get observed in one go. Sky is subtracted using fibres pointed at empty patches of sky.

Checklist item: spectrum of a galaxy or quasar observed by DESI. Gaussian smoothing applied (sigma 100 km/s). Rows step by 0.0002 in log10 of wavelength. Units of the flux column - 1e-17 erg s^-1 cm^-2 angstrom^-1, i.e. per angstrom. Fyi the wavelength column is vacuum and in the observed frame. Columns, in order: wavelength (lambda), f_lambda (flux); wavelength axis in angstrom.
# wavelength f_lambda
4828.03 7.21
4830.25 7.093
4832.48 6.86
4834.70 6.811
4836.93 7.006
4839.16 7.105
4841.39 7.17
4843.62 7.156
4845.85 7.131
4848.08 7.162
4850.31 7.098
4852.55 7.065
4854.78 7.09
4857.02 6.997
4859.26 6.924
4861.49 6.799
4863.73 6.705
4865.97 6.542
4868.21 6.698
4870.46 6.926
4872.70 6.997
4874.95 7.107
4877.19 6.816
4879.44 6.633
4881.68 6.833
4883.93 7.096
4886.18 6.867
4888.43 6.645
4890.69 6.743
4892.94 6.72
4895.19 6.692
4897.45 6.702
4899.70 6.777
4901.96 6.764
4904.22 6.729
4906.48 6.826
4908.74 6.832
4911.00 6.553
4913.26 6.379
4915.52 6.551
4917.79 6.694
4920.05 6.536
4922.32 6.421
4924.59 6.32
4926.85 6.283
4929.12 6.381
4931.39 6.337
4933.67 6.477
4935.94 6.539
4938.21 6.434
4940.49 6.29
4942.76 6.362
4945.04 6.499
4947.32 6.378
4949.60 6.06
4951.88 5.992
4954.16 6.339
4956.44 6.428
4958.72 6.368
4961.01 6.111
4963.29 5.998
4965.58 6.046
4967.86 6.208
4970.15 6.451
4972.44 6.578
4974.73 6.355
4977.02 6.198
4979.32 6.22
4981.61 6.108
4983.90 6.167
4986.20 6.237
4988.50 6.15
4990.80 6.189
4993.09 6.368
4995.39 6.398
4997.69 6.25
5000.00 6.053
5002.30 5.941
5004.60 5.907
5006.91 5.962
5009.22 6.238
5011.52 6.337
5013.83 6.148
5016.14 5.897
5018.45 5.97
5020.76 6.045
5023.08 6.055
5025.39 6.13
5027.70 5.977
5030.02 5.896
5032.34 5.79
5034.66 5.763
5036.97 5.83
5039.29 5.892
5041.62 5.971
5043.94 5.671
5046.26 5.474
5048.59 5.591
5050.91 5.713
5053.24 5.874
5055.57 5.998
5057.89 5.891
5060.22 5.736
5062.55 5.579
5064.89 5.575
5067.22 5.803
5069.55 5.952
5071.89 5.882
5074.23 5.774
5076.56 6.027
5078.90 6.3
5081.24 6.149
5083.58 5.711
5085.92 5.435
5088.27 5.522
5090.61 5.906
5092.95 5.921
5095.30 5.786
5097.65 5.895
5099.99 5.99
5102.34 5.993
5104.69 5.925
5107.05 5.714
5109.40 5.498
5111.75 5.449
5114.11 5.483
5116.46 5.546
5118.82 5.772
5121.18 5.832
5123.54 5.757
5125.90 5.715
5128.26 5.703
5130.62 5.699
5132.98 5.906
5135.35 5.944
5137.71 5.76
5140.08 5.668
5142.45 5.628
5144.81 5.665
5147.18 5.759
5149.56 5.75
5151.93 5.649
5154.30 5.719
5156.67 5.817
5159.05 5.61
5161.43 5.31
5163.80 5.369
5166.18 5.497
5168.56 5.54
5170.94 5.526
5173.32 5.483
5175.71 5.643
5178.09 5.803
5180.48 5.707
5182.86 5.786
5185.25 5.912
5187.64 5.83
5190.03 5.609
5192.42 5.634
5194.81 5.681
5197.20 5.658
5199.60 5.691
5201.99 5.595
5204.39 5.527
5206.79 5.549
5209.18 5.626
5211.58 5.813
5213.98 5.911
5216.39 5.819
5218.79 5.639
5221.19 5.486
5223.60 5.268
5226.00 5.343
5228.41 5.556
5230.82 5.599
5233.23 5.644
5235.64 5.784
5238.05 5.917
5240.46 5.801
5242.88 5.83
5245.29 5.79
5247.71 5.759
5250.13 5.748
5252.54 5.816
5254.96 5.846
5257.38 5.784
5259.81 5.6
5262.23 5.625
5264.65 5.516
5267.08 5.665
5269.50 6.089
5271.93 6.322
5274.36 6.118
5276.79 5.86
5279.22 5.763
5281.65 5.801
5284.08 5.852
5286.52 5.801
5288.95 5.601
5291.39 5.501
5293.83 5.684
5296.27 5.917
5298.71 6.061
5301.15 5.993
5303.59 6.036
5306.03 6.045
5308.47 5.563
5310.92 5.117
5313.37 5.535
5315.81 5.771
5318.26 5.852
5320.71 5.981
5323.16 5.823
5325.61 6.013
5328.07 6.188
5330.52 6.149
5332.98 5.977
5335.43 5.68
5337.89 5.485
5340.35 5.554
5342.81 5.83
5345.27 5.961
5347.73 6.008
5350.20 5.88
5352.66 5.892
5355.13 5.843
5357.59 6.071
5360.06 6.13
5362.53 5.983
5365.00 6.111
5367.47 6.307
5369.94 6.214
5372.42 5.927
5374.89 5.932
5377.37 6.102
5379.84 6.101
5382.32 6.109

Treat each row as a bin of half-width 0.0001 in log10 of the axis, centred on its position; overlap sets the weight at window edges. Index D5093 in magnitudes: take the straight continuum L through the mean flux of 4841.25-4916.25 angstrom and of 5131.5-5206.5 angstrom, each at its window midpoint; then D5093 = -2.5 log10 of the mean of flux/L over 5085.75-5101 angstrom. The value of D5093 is 0.03 mag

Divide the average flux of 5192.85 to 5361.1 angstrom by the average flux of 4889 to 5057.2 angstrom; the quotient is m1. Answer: 0.93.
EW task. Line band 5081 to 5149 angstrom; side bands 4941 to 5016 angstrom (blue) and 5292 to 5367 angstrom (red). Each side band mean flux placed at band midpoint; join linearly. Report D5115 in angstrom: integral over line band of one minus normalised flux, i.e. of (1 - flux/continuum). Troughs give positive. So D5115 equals 3.79 angstrom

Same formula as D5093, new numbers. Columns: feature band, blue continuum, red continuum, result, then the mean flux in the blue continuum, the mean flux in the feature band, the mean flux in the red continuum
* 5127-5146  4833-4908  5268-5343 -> 0.09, 6.89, 5.75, 5.84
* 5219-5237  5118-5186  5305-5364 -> 0.04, 5.69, 5.54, 5.85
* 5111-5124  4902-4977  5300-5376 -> 0.10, 6.4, 5.64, 5.9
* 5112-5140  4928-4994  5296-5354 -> 0.07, 6.28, 5.73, 5.85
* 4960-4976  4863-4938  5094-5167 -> 0.02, 6.67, 6.25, 5.7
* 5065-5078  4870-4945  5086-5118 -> 0.00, 6.64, 5.87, 5.73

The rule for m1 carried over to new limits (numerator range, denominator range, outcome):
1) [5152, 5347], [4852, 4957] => 0.86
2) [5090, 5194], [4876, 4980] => 0.88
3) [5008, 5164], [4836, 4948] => 0.86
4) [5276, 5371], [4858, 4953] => 0.89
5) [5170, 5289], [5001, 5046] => 0.96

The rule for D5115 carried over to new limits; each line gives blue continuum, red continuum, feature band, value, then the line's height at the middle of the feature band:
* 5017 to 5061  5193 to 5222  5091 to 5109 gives -0.26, 5.79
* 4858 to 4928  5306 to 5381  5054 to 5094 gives 3.47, 6.39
